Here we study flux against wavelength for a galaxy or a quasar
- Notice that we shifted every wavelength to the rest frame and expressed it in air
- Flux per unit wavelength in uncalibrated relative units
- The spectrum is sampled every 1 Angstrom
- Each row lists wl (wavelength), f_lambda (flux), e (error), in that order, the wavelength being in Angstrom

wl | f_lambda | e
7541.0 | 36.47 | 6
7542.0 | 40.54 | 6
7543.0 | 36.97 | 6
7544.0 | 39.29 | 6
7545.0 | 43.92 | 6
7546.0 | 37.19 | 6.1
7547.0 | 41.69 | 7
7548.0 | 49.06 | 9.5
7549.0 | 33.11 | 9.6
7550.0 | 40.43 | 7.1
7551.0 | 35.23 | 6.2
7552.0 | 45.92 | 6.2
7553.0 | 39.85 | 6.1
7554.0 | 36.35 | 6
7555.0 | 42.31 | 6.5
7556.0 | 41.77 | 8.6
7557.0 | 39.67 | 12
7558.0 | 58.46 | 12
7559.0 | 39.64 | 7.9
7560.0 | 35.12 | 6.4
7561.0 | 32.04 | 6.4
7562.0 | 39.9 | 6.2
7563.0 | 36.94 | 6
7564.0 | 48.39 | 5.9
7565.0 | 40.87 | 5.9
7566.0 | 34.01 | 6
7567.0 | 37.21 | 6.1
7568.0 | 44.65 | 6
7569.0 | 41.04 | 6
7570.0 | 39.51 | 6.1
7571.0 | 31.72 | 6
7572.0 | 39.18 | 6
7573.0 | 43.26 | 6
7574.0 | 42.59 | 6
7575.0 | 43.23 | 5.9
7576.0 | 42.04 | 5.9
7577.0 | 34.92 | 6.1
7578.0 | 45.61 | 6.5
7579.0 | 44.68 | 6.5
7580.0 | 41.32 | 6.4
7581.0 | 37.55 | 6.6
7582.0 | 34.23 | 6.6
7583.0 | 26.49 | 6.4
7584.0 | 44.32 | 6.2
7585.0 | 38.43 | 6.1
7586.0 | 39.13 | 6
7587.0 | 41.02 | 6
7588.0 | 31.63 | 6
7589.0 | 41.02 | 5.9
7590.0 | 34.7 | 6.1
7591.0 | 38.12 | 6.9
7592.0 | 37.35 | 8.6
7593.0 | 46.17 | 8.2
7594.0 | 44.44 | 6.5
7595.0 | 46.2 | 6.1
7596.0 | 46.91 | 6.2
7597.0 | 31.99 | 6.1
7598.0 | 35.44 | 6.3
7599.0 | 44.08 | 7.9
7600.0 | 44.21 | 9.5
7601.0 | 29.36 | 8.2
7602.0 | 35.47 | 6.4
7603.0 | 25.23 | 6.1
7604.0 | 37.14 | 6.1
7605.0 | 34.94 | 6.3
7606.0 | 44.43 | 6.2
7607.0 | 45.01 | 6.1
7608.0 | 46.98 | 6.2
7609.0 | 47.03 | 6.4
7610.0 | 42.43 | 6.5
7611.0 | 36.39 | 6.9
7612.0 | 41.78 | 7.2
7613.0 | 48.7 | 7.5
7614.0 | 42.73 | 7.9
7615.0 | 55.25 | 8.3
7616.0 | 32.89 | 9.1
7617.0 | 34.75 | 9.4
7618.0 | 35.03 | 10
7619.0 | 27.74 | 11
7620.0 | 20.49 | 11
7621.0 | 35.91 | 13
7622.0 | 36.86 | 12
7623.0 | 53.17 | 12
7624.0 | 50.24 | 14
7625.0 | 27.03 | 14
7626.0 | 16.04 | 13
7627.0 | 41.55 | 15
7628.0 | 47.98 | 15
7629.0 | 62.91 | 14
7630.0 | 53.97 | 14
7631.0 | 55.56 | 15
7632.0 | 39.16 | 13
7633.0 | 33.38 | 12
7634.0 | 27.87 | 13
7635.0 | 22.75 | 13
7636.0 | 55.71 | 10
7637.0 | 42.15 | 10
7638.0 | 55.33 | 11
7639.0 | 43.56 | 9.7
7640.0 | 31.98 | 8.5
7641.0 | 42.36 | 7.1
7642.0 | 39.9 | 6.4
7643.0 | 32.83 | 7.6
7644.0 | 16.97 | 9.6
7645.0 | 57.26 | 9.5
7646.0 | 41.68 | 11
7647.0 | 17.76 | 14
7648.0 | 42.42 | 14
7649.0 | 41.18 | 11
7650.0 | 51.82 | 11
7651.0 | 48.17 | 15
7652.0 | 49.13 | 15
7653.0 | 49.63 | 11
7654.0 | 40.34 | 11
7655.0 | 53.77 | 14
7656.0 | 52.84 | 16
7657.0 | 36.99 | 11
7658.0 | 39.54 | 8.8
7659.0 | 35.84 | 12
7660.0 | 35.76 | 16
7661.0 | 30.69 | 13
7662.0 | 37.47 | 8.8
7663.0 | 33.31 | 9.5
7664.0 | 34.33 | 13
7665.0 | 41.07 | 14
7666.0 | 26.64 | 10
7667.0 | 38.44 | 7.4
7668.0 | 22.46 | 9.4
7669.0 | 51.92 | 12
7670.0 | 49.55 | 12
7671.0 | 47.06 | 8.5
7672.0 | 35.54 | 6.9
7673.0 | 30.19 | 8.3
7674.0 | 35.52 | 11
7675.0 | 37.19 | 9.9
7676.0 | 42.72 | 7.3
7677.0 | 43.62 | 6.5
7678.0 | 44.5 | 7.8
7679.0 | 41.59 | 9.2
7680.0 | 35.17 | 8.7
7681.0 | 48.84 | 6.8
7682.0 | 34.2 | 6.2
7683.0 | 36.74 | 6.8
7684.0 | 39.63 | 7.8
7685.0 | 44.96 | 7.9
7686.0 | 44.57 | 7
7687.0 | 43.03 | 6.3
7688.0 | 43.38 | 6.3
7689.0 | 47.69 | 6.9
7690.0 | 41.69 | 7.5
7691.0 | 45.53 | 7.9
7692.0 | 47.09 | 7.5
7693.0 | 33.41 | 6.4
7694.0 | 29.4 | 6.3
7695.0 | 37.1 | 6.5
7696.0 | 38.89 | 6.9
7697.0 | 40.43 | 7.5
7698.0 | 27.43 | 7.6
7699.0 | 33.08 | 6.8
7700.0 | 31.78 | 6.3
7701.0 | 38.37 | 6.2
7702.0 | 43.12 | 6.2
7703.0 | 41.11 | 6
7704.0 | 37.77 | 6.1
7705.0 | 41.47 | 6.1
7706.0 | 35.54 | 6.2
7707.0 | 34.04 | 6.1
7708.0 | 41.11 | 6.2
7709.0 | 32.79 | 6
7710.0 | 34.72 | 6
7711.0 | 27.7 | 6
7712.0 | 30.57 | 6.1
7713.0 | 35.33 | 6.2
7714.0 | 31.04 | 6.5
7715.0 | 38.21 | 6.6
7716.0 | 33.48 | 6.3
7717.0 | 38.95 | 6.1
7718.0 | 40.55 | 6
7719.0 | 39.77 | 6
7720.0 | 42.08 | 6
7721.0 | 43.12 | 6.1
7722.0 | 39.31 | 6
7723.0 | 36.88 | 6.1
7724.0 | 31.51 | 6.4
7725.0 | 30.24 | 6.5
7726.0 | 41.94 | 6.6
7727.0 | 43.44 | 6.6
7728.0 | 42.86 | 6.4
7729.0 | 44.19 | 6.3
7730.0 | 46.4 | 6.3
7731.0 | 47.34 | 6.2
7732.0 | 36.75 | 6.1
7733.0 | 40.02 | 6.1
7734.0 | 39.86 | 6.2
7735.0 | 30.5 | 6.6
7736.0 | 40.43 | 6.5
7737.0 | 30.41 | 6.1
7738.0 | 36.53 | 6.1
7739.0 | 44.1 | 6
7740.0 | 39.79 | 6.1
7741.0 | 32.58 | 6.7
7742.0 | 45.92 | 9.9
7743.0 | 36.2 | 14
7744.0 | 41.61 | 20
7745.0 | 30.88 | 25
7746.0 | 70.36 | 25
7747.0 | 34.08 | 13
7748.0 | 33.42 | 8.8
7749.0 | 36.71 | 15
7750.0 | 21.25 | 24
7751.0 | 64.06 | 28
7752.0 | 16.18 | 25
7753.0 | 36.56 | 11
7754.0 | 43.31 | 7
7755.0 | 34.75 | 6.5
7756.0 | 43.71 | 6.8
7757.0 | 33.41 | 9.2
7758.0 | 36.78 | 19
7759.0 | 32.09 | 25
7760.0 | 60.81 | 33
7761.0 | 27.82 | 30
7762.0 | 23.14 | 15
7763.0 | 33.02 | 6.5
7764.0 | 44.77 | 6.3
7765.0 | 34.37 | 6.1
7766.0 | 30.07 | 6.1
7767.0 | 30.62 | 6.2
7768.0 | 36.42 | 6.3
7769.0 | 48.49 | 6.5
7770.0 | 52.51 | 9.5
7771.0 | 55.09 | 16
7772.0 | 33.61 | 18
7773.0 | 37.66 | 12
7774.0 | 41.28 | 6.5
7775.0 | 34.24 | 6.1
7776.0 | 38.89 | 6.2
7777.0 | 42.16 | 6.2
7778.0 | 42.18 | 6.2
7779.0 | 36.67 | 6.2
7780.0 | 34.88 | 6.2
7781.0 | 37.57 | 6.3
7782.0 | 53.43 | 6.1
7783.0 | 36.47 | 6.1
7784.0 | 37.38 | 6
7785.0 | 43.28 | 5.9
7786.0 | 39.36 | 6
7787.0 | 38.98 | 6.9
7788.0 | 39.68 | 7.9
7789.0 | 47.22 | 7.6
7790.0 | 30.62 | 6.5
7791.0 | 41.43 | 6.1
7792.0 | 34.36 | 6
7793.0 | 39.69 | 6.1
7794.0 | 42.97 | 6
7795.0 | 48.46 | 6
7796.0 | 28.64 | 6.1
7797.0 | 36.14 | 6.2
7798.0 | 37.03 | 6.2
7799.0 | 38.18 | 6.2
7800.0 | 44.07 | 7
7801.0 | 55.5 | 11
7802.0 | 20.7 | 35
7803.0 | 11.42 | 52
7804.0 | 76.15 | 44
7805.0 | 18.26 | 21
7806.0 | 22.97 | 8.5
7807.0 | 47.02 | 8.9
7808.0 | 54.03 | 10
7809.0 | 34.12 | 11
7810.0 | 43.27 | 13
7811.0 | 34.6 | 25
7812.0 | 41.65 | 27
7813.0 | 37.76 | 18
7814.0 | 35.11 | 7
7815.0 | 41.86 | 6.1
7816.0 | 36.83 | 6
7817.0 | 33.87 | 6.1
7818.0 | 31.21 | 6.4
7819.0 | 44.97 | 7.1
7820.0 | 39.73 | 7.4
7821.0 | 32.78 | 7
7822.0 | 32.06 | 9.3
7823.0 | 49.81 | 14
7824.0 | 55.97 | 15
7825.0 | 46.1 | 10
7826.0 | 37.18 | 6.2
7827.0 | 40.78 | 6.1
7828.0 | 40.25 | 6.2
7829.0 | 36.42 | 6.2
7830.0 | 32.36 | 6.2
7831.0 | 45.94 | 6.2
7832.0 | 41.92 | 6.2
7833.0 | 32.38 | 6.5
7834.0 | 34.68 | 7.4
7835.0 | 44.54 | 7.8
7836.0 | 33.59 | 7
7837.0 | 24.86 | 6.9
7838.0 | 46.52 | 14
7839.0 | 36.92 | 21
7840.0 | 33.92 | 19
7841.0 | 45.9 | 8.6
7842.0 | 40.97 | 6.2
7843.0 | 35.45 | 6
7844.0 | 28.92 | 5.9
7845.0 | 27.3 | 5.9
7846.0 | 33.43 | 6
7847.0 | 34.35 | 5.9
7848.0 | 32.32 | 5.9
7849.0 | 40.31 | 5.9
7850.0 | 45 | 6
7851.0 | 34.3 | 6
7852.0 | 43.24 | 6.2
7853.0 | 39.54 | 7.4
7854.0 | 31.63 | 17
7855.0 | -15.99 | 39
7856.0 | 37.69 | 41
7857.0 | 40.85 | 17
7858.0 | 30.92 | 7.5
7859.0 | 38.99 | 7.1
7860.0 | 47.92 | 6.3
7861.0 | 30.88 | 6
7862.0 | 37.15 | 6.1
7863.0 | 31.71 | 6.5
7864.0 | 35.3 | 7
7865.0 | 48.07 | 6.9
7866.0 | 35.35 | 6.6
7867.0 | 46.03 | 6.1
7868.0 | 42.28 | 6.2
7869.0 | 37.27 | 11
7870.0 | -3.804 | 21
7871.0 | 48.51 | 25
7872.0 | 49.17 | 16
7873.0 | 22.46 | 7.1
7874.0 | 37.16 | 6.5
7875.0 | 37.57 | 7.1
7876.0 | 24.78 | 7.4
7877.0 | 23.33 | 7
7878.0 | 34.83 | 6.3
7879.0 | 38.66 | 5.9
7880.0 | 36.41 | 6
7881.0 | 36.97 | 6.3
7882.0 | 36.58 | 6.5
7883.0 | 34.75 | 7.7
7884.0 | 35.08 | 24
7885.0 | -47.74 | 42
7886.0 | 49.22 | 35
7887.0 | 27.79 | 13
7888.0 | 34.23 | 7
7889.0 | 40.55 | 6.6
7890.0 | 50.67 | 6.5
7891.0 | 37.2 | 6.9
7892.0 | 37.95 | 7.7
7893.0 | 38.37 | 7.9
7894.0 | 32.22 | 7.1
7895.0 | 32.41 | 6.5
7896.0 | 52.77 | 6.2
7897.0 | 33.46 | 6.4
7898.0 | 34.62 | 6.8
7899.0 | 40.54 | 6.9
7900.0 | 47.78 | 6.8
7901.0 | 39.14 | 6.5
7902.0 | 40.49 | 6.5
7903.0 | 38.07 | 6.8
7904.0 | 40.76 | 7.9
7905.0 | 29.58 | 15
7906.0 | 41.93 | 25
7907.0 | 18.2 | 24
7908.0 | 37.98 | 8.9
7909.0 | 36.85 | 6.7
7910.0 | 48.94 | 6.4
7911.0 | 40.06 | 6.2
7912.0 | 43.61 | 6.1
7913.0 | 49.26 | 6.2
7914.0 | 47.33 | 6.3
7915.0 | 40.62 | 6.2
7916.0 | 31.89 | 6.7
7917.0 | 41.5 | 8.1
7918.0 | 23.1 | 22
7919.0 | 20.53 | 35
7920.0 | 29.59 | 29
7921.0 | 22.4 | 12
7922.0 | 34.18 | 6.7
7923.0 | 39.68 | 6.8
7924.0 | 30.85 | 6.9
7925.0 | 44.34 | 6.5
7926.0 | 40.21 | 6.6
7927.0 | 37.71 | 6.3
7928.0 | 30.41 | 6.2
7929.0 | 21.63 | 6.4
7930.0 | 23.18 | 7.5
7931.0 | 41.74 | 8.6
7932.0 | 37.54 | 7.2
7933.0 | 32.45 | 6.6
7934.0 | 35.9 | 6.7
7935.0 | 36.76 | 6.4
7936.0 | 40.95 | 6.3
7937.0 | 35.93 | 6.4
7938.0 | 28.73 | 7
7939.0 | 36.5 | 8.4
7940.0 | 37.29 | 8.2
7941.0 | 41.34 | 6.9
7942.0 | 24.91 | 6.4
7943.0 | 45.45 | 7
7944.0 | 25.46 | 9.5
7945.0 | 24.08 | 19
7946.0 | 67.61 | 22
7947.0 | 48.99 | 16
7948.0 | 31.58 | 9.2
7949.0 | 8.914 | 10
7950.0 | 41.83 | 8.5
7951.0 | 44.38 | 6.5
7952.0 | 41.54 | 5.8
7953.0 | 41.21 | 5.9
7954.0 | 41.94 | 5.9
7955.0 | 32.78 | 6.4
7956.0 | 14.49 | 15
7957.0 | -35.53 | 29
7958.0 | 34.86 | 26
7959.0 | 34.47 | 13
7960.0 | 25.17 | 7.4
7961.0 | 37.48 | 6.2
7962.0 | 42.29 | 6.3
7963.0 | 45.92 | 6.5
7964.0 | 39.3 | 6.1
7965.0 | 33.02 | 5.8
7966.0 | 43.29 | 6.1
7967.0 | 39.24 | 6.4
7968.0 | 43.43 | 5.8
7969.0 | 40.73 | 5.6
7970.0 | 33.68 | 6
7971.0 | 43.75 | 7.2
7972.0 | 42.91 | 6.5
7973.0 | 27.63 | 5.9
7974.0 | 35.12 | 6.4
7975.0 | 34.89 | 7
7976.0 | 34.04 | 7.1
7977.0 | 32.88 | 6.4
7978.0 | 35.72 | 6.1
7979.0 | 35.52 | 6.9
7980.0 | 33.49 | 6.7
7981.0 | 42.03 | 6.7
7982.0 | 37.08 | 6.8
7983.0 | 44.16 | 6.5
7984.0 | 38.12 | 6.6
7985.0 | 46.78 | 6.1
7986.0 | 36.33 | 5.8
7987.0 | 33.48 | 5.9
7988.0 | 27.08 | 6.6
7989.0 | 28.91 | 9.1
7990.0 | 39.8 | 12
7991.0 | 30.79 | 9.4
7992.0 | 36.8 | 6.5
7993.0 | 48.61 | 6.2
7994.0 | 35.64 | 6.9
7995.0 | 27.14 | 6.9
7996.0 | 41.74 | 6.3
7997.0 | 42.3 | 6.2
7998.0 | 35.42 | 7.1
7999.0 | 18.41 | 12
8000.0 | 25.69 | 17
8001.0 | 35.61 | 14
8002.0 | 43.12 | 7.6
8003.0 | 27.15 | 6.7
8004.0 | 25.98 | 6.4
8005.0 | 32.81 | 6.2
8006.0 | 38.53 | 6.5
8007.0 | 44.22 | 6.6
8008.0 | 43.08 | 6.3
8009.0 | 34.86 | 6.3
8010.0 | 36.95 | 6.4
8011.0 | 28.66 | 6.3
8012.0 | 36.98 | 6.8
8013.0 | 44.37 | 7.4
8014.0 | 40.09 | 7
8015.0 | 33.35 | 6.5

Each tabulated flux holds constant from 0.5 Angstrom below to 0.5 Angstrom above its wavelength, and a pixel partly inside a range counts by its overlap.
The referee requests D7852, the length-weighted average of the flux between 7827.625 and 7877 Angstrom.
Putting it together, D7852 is 35.3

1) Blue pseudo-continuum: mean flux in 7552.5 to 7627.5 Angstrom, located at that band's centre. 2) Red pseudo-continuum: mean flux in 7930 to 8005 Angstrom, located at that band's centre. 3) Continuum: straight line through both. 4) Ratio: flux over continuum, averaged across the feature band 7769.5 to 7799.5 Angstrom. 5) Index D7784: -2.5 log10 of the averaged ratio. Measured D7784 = -0.08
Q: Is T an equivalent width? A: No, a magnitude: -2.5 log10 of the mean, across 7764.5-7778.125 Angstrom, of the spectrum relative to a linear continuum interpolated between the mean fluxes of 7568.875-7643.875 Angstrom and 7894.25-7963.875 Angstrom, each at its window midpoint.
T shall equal -0.07 mag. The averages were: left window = 39.7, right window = 35.2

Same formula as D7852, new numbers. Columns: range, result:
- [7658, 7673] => 37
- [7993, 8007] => 34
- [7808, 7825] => 39.7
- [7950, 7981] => 34.6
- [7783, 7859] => 37.5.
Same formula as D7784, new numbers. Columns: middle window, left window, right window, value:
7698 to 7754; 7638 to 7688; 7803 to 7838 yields 0.05 mag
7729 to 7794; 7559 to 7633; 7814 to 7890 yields -0.06 mag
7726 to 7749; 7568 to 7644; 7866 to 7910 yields -0.08 mag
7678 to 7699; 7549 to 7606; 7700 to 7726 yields -0.08 mag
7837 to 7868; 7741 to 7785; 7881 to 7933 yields 0.02 mag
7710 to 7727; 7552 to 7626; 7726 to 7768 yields 0.06 mag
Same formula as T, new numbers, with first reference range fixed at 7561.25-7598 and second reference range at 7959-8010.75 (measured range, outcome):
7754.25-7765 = 0.03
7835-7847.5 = 0.06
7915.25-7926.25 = 0.13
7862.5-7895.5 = 0.12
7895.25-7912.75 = -0.06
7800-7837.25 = -0.03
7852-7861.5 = 0.17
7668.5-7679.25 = -0.08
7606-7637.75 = -0.04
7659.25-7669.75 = 0.10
